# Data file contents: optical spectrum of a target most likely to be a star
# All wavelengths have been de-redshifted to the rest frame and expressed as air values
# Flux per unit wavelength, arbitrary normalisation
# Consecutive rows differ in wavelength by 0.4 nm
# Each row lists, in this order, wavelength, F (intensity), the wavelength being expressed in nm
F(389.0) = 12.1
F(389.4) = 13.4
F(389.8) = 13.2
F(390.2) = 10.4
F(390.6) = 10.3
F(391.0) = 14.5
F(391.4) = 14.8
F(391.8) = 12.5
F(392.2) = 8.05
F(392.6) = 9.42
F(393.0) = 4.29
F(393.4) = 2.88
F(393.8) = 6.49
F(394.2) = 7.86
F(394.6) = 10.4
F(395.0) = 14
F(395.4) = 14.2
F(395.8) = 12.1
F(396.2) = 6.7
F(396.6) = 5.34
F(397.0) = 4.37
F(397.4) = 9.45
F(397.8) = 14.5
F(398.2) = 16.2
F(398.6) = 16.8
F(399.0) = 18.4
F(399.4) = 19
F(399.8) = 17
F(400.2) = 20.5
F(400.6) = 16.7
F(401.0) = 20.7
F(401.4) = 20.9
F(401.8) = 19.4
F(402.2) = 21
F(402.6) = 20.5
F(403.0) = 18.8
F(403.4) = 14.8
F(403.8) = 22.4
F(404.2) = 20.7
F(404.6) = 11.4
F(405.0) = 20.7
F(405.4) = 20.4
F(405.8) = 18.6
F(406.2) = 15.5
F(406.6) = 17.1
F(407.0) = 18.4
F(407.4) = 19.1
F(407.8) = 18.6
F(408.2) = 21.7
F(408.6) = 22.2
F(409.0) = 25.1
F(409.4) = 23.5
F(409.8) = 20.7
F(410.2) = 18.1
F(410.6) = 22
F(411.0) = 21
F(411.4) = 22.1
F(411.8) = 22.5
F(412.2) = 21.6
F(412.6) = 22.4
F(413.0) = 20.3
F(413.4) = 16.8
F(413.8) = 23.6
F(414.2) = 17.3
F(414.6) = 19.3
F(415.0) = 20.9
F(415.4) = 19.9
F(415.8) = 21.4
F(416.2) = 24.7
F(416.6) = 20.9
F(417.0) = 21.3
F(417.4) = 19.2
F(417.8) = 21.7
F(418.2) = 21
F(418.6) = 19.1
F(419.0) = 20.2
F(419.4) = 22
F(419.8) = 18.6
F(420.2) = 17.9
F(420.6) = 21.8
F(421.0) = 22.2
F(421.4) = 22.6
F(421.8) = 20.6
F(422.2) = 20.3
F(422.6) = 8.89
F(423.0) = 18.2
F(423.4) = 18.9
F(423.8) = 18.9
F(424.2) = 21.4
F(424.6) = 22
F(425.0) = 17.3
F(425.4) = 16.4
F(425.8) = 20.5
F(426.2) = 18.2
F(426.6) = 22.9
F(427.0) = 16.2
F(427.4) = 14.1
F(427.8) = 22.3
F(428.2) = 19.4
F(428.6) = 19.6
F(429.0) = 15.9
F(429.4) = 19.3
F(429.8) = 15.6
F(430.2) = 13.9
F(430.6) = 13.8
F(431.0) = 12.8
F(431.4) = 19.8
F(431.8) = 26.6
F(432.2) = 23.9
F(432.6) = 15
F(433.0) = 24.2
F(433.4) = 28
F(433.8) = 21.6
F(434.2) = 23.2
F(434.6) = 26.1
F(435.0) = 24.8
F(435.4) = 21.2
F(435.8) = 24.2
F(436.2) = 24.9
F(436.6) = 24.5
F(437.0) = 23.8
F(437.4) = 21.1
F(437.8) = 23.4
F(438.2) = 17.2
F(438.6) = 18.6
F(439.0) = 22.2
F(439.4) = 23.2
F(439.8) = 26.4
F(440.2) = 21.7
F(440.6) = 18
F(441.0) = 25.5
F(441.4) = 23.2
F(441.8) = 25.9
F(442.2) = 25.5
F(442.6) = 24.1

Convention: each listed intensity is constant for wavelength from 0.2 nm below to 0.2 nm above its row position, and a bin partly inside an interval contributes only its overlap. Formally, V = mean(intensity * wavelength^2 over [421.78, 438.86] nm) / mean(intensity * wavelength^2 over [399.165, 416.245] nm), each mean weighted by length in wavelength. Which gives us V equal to 1.12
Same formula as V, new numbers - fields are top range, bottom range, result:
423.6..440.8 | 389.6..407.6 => 1.66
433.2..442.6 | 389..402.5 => 2.19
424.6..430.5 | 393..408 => 1.33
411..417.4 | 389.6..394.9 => 2.41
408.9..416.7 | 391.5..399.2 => 2.24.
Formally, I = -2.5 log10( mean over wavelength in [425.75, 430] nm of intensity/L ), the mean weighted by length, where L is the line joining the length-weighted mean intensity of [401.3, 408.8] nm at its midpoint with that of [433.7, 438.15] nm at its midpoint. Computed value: 0.20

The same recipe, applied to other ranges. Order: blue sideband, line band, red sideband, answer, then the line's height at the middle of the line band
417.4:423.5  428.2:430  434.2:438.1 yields 0.22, 21.8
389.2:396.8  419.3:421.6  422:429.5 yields -0.21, 17.1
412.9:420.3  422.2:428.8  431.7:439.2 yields 0.16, 21.5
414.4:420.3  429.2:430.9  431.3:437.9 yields 0.41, 22.6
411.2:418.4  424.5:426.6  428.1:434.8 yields 0.06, 20.3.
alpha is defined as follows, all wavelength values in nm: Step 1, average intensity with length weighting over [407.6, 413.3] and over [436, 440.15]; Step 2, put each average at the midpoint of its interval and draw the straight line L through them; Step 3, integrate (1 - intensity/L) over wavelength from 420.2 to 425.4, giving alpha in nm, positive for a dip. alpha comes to 0.64 nm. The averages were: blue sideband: 21.5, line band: 19.2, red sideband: 22.5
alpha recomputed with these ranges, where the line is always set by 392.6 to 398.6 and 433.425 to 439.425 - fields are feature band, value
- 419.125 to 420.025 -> -0.15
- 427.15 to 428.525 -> 0.10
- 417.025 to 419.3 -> -0.48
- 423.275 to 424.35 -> -0.06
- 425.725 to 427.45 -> 0.09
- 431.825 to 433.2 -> -0.01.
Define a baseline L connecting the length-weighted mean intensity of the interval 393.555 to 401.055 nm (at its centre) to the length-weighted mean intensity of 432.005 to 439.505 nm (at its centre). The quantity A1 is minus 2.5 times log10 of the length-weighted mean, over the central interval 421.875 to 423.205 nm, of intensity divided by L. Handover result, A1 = 0.19 mag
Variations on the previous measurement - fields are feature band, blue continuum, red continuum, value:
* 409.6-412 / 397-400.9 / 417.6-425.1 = -0.17 mag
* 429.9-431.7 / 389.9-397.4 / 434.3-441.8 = 0.30 mag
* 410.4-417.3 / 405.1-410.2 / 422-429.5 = -0.08 mag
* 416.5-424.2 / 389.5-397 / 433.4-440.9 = -0.12 mag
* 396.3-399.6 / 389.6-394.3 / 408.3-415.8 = 0.03 mag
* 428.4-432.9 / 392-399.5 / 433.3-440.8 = 0.16 mag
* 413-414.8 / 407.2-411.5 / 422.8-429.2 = 0.07 mag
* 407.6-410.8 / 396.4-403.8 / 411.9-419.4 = -0.14 mag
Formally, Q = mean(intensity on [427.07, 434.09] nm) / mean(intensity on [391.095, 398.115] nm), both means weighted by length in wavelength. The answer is 2.03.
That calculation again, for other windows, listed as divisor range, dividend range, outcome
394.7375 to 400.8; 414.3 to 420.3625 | 1.50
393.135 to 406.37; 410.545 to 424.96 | 1.35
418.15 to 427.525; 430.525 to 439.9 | 1.16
